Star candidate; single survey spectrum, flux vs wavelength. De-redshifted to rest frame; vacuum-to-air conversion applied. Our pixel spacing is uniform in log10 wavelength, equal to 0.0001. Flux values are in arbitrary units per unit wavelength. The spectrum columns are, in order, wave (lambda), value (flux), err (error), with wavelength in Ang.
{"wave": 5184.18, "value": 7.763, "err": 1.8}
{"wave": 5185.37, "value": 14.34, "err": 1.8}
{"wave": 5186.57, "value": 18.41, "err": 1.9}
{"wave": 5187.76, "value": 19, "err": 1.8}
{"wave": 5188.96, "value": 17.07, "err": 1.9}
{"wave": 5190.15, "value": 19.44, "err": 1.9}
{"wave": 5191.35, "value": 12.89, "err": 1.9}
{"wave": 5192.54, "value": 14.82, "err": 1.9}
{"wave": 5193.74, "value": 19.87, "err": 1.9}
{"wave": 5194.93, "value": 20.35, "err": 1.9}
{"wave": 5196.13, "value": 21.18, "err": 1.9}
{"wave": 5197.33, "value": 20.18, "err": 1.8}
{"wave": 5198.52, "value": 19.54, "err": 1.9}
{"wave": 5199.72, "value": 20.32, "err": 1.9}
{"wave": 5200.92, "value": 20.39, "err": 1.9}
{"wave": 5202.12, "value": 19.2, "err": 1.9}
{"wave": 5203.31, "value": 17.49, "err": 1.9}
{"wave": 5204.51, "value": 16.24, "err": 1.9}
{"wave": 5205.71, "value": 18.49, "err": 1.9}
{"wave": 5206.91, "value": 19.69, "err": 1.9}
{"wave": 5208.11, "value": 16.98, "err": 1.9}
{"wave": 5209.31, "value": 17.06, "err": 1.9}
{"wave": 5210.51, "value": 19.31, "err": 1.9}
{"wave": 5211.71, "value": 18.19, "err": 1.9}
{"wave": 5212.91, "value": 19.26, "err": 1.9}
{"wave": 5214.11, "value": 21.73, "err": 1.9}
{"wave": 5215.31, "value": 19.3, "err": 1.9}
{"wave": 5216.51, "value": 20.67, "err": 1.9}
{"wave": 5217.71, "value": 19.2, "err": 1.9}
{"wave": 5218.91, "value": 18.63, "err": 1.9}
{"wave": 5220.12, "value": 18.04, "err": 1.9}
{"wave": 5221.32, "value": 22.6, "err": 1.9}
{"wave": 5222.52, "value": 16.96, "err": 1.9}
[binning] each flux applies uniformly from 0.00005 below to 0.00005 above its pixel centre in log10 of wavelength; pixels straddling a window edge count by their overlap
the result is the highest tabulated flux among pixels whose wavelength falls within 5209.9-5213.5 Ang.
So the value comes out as 19.31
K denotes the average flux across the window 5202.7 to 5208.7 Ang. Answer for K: 17.8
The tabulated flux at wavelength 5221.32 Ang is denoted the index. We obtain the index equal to 22.6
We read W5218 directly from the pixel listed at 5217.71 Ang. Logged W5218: 19.2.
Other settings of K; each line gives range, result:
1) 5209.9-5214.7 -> 19.6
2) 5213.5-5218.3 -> 20.2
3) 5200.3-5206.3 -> 18.4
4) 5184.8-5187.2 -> 16.4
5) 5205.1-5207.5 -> 19.1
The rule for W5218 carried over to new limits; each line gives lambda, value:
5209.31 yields 17.06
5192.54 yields 14.82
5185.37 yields 14.34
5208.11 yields 16.98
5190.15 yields 19.44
